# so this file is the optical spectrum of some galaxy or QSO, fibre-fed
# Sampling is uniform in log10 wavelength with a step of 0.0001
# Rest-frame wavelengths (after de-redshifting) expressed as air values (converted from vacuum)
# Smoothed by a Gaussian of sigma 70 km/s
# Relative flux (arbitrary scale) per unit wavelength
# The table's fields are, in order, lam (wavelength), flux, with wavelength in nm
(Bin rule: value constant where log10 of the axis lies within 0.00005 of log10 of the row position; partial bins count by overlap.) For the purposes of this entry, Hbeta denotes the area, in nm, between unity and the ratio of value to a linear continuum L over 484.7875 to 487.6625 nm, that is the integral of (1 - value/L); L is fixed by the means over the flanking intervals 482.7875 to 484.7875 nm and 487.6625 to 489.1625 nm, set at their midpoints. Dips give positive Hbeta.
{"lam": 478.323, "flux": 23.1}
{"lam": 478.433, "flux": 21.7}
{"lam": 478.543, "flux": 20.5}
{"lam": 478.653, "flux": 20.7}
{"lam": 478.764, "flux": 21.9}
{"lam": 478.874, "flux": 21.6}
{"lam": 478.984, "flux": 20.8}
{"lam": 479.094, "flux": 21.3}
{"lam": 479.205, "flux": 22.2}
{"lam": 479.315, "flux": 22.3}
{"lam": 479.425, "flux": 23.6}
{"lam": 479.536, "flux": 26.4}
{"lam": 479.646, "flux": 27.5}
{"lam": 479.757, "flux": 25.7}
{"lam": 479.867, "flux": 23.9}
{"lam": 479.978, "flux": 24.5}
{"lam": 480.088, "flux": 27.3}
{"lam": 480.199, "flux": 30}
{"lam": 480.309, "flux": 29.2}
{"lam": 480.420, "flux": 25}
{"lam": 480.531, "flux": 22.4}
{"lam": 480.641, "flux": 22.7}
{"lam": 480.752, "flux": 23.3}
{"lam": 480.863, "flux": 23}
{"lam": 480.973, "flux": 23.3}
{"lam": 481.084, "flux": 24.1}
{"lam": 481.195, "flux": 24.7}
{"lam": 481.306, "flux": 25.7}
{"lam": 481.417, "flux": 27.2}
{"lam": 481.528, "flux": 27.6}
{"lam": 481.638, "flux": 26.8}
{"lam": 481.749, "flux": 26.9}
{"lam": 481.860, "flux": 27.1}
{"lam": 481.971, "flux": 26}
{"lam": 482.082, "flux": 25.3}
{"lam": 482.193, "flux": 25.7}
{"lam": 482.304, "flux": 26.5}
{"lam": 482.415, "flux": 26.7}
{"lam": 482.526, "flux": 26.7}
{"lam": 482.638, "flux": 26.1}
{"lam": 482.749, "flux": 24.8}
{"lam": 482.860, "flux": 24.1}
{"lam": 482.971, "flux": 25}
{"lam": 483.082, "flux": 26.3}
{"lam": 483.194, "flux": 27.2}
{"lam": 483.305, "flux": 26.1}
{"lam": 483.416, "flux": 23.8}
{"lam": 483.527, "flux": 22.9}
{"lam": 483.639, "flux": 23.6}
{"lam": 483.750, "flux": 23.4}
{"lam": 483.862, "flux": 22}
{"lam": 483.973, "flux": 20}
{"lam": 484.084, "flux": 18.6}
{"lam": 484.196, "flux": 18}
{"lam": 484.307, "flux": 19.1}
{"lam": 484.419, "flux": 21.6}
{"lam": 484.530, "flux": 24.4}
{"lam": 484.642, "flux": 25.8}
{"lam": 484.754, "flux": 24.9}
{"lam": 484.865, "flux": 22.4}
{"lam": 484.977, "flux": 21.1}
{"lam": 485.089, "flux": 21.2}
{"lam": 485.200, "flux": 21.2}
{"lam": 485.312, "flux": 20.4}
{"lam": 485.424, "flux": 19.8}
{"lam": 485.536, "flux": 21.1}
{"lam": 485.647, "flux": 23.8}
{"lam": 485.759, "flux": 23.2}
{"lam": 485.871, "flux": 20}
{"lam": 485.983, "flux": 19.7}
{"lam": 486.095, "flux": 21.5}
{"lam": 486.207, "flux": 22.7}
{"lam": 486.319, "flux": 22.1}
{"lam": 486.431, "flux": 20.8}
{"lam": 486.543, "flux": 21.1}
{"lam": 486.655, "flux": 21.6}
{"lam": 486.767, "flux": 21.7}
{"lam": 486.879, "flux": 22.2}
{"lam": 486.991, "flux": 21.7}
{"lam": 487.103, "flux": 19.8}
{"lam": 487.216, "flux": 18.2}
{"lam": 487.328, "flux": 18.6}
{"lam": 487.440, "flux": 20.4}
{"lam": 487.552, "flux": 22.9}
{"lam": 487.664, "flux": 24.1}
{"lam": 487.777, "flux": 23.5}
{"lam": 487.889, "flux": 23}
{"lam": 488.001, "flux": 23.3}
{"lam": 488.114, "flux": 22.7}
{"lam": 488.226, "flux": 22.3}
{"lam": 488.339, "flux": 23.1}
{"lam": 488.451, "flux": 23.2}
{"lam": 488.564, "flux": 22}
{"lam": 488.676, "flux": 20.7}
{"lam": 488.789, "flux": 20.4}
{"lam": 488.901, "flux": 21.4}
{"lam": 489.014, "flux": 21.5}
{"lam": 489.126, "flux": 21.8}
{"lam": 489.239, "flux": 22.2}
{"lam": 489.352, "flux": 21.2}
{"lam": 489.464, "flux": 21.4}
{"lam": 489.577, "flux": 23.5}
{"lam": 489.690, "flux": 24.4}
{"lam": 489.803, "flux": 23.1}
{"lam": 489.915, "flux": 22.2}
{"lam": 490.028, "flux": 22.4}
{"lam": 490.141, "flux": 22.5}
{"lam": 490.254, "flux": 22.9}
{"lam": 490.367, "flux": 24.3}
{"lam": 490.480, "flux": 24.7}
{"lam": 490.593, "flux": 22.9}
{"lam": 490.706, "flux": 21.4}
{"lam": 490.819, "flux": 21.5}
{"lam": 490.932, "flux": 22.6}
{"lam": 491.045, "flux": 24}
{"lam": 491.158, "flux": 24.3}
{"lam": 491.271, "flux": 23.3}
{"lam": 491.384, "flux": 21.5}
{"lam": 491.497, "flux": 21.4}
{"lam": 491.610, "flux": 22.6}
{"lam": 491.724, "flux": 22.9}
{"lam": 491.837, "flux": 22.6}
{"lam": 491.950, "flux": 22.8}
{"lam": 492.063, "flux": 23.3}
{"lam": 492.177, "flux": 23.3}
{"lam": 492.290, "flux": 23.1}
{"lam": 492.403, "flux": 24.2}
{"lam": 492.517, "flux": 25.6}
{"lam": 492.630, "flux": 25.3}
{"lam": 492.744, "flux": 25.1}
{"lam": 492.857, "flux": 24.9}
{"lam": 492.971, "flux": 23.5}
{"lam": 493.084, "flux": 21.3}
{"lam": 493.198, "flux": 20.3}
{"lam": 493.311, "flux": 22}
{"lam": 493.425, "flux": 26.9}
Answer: 0.184 nm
